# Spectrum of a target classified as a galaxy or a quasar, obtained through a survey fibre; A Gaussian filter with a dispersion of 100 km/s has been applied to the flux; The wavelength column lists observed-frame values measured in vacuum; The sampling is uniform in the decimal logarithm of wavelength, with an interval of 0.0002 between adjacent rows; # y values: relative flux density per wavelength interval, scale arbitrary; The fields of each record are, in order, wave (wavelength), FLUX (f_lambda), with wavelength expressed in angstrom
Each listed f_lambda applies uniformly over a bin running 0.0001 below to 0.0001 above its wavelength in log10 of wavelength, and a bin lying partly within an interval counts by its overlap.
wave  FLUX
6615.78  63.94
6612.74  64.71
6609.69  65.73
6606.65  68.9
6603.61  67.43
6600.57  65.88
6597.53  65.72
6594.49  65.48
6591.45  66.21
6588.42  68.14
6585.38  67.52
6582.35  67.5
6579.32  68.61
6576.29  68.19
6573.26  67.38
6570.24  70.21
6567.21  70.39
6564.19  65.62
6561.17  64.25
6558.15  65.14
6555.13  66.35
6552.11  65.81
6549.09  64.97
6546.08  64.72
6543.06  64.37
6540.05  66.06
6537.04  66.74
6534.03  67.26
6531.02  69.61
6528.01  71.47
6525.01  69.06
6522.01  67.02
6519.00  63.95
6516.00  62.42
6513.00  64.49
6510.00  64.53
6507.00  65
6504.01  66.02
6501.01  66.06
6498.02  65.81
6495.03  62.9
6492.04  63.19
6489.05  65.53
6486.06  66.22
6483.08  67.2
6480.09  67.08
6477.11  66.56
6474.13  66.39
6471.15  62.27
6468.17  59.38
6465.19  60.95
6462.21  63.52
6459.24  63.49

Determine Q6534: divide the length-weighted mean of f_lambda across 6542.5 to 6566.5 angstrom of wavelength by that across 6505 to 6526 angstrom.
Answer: 1.0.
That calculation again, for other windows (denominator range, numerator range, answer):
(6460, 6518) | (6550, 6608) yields 1.04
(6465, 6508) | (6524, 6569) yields 1.03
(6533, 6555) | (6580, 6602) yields 1.02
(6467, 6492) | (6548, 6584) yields 1.03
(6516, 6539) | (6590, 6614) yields 0.98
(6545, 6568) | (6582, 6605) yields 1.01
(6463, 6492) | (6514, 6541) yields 1.04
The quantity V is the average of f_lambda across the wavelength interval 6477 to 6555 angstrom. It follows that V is 65.9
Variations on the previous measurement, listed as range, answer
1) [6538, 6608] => 66.7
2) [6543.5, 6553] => 65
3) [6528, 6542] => 67.8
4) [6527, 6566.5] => 66.3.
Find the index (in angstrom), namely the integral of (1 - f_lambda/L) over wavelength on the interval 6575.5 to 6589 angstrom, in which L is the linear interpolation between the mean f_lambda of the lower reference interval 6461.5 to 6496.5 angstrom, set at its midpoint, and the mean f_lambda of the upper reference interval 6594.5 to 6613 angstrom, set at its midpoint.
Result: -0.4 angstrom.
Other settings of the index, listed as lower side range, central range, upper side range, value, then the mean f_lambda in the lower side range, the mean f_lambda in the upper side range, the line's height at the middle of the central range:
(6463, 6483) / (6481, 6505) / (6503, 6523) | -0.40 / 64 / 64.7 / 64.3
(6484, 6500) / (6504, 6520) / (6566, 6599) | 0.31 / 64.9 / 67.7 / 65.5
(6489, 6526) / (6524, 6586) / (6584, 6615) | -1.33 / 65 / 66.5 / 65.8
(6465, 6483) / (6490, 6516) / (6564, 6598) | 0.22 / 64.2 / 67.7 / 65.2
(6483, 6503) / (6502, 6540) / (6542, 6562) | -0.76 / 65.2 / 65.1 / 65.1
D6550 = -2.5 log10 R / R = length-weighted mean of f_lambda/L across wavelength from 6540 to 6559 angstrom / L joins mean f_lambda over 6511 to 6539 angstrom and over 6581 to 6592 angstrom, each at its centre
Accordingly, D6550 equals 0.03 mag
